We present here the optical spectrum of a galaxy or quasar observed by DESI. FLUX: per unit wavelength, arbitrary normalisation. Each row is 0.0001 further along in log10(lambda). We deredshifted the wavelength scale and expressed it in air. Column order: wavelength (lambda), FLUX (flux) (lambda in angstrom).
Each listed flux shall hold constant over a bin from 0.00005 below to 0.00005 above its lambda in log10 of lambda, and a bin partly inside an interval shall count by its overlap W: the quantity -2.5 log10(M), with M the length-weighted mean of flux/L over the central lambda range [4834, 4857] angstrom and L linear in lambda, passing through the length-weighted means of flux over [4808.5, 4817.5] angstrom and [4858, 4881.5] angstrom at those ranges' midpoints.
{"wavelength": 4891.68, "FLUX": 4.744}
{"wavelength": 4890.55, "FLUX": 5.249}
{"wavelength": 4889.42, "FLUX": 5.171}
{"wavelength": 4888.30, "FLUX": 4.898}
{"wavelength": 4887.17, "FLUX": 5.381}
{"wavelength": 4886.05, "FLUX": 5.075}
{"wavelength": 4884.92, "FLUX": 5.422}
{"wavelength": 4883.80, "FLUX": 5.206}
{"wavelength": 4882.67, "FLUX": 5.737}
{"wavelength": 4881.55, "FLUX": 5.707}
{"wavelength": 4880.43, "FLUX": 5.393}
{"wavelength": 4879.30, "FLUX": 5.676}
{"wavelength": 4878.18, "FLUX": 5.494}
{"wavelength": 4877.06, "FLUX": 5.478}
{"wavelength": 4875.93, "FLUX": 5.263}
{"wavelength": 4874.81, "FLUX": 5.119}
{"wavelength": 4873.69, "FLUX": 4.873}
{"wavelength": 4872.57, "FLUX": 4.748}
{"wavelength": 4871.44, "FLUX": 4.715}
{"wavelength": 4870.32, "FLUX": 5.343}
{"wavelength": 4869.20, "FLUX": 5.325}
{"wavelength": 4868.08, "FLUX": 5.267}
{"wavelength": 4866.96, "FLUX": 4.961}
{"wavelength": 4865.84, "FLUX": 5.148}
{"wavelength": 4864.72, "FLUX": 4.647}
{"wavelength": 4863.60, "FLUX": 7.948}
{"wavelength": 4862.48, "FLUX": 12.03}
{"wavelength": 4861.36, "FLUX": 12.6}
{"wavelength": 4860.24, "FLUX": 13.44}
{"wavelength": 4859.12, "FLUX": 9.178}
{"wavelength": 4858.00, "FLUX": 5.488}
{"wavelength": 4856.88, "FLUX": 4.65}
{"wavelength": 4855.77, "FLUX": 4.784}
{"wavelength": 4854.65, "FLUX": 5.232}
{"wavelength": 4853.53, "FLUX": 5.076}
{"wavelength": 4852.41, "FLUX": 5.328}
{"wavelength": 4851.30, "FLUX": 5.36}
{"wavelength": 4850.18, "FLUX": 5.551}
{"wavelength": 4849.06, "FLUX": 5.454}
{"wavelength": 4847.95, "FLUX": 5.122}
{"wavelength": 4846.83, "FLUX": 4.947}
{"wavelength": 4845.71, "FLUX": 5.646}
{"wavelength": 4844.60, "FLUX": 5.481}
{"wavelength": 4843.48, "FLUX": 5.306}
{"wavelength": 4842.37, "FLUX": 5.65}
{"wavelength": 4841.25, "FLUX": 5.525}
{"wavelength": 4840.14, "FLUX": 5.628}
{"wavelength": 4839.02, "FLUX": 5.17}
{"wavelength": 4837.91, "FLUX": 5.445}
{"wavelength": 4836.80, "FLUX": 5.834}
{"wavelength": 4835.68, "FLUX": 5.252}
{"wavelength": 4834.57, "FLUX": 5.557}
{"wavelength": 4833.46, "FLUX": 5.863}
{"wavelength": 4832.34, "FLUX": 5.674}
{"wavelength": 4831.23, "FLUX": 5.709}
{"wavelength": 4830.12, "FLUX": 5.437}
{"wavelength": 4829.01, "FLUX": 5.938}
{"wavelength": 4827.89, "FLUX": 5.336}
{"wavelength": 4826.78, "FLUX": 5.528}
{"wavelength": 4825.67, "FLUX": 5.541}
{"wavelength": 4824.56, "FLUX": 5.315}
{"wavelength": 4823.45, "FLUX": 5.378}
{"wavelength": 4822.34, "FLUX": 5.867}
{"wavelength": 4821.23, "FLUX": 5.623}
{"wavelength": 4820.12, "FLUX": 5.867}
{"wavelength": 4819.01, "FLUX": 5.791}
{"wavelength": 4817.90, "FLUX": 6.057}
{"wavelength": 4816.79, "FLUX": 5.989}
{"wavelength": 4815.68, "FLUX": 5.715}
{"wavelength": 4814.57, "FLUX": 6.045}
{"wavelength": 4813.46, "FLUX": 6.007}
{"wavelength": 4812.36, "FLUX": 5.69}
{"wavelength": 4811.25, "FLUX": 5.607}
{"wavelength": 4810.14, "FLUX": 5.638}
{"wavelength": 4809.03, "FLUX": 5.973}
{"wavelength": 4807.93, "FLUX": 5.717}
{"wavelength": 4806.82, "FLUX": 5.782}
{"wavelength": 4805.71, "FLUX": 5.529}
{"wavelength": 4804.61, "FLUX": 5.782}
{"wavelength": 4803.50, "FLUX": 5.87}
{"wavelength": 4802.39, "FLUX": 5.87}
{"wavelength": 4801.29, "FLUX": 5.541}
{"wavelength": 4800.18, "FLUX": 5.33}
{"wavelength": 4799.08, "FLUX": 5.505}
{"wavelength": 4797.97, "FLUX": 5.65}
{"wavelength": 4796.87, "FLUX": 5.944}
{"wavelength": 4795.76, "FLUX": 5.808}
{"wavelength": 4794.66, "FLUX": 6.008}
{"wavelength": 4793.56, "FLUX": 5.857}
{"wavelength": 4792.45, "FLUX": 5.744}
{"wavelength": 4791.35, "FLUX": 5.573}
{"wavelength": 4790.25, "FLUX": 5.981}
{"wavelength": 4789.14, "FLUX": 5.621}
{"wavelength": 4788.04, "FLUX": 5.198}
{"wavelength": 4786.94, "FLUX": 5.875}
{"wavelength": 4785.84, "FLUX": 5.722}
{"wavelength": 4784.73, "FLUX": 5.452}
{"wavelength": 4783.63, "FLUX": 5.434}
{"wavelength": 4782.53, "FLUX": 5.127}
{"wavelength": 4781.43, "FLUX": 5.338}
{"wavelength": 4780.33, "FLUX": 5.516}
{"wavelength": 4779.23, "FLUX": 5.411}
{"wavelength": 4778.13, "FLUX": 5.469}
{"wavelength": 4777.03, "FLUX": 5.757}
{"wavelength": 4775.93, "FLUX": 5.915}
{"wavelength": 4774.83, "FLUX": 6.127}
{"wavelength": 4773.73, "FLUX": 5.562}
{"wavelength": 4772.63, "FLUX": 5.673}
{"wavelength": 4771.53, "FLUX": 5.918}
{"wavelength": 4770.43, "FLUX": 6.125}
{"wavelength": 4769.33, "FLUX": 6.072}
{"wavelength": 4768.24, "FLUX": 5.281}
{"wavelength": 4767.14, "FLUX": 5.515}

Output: 0.17 mag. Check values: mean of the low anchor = 5.83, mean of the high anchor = 6.58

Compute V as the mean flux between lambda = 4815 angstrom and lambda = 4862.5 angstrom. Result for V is 6.01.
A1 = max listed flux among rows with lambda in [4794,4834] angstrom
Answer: 6.057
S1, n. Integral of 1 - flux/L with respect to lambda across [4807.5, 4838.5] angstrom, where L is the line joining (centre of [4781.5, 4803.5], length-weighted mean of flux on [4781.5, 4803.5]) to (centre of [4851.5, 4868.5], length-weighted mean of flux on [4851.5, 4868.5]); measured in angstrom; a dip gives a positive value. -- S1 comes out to 2.8 angstrom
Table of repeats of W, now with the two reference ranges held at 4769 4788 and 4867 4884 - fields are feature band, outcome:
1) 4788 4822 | -0.04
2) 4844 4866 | -0.24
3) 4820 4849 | -0.02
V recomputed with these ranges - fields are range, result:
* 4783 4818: 5.73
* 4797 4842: 5.67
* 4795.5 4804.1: 5.68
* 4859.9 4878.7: 6.53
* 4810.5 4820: 5.86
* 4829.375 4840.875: 5.57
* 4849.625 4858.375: 5.18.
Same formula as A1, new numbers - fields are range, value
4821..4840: 5.938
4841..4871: 13.44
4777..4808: 6.008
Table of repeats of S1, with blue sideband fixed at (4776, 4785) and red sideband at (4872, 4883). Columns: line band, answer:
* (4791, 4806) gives -0.76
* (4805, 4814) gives -0.52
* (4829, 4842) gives -0.43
